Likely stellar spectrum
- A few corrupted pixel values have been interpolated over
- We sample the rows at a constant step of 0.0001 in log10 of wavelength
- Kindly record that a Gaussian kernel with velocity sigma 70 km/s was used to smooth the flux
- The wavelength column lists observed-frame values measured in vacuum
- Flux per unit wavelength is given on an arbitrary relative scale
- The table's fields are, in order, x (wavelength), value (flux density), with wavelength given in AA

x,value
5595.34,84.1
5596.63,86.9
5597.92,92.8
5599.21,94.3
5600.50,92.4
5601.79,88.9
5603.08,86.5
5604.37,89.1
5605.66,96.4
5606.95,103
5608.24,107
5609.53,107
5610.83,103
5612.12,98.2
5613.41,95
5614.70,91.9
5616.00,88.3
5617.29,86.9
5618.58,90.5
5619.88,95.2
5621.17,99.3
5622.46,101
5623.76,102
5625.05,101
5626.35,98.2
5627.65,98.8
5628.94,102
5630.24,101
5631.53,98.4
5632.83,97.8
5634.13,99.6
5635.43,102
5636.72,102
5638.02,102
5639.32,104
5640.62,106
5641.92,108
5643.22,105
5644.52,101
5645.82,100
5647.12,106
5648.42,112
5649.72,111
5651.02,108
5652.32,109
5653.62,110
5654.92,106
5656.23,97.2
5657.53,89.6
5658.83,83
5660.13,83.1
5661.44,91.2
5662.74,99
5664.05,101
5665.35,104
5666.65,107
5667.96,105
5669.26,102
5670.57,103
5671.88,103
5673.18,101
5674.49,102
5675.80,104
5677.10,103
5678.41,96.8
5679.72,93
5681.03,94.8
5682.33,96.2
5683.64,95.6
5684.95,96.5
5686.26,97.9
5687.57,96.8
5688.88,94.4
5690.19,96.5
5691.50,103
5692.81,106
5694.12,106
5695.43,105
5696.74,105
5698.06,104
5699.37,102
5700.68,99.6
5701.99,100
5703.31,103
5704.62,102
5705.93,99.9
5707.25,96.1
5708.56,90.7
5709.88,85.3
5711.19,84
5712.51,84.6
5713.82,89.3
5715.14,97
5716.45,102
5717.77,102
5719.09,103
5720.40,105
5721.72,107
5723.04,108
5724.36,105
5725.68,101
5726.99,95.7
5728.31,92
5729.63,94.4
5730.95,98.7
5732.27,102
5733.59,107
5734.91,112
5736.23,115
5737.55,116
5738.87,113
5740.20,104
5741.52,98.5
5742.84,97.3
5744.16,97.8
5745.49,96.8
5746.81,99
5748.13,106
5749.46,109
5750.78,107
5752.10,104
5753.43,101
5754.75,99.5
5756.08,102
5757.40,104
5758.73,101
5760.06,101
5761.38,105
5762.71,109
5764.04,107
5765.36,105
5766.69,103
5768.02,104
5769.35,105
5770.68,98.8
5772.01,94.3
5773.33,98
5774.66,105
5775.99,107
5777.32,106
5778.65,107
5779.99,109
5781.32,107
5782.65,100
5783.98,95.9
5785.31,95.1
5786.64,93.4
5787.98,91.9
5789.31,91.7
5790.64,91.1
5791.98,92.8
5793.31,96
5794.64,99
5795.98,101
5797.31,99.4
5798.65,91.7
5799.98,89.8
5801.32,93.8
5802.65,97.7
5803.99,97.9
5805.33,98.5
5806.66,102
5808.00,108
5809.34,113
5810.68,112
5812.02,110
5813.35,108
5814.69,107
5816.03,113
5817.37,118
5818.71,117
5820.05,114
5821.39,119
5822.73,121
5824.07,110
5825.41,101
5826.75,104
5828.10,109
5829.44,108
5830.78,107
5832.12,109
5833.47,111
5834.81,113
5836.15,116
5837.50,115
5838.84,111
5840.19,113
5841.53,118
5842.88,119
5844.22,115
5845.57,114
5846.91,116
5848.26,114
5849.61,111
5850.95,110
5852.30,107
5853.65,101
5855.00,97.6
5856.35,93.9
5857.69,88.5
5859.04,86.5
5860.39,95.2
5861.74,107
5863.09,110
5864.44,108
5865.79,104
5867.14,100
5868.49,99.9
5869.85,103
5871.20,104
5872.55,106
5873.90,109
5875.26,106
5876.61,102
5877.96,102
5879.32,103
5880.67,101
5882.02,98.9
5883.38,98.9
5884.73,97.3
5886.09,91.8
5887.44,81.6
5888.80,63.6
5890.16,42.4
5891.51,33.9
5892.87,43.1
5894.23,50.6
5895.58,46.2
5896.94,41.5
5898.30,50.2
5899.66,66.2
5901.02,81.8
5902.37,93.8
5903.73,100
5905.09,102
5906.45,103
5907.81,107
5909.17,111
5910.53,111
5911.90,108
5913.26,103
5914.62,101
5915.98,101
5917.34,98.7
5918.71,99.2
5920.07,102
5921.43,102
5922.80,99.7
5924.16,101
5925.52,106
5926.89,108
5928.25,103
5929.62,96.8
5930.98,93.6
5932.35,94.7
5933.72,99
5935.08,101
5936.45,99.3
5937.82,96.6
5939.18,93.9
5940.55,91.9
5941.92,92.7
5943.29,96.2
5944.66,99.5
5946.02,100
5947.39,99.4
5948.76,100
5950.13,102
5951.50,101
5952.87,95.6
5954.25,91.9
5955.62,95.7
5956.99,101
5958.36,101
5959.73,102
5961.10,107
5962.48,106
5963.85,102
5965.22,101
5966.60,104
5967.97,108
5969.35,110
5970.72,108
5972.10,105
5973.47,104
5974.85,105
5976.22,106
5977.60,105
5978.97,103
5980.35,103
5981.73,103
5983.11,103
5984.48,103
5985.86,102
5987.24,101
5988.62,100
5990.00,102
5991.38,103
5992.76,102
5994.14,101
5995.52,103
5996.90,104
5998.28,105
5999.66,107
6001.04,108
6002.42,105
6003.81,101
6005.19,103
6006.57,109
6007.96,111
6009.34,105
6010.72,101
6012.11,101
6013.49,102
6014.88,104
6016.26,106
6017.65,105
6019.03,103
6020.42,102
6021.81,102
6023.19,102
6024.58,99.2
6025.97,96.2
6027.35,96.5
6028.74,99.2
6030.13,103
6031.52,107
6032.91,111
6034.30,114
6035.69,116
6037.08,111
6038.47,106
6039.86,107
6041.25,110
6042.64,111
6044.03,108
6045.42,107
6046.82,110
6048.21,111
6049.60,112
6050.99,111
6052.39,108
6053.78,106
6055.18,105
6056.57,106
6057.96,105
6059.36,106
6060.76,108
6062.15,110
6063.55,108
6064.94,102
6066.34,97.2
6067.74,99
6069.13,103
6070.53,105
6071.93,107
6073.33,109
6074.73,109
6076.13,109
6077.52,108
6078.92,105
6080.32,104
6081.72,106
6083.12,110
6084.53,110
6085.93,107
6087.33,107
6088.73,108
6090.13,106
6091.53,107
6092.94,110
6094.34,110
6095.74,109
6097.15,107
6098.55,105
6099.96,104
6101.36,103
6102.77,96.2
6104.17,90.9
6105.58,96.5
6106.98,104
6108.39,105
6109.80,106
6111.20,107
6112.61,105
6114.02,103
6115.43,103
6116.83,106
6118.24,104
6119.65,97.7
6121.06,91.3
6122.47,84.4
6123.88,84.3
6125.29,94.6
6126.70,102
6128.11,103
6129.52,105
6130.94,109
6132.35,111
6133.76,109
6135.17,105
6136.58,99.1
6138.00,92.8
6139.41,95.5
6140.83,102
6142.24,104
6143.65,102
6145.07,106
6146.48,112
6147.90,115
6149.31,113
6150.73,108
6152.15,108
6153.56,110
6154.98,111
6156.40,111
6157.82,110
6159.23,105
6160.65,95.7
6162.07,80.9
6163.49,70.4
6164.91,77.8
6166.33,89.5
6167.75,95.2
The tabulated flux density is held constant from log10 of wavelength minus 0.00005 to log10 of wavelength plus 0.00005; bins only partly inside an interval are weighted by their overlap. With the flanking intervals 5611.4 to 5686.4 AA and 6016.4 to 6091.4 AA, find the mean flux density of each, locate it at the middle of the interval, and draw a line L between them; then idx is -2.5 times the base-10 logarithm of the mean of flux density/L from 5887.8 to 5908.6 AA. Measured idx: 0.45 mag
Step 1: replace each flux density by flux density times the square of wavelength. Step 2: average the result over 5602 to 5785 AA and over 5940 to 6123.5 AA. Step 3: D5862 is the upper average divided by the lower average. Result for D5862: 1.2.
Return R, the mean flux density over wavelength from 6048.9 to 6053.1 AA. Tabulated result 110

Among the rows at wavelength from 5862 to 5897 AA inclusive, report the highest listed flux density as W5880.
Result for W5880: 110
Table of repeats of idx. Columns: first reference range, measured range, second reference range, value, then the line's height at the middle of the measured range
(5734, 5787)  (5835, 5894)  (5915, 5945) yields 0.02 mag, 101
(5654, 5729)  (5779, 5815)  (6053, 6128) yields 0.00 mag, 100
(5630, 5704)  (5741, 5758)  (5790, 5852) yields 0.03 mag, 105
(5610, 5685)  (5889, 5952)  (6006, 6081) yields 0.15 mag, 104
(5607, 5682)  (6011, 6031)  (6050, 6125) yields 0.02 mag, 104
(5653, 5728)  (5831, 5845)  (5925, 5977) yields -0.14 mag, 100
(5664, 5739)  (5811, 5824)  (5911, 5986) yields -0.13 mag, 101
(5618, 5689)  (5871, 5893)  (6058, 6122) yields 0.17 mag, 103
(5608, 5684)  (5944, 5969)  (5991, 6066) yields 0.04 mag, 105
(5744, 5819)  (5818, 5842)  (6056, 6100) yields -0.09 mag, 103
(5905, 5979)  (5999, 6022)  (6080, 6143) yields -0.02 mag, 102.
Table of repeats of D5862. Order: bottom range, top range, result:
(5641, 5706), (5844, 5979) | 1.04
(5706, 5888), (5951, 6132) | 1.10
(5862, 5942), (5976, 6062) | 1.18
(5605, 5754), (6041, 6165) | 1.20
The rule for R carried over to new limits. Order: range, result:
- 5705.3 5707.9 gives 97.8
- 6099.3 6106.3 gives 98.2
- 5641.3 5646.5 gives 103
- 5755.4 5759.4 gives 102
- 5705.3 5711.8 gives 91.2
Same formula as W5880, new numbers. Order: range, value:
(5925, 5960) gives 108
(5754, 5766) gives 109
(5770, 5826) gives 121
